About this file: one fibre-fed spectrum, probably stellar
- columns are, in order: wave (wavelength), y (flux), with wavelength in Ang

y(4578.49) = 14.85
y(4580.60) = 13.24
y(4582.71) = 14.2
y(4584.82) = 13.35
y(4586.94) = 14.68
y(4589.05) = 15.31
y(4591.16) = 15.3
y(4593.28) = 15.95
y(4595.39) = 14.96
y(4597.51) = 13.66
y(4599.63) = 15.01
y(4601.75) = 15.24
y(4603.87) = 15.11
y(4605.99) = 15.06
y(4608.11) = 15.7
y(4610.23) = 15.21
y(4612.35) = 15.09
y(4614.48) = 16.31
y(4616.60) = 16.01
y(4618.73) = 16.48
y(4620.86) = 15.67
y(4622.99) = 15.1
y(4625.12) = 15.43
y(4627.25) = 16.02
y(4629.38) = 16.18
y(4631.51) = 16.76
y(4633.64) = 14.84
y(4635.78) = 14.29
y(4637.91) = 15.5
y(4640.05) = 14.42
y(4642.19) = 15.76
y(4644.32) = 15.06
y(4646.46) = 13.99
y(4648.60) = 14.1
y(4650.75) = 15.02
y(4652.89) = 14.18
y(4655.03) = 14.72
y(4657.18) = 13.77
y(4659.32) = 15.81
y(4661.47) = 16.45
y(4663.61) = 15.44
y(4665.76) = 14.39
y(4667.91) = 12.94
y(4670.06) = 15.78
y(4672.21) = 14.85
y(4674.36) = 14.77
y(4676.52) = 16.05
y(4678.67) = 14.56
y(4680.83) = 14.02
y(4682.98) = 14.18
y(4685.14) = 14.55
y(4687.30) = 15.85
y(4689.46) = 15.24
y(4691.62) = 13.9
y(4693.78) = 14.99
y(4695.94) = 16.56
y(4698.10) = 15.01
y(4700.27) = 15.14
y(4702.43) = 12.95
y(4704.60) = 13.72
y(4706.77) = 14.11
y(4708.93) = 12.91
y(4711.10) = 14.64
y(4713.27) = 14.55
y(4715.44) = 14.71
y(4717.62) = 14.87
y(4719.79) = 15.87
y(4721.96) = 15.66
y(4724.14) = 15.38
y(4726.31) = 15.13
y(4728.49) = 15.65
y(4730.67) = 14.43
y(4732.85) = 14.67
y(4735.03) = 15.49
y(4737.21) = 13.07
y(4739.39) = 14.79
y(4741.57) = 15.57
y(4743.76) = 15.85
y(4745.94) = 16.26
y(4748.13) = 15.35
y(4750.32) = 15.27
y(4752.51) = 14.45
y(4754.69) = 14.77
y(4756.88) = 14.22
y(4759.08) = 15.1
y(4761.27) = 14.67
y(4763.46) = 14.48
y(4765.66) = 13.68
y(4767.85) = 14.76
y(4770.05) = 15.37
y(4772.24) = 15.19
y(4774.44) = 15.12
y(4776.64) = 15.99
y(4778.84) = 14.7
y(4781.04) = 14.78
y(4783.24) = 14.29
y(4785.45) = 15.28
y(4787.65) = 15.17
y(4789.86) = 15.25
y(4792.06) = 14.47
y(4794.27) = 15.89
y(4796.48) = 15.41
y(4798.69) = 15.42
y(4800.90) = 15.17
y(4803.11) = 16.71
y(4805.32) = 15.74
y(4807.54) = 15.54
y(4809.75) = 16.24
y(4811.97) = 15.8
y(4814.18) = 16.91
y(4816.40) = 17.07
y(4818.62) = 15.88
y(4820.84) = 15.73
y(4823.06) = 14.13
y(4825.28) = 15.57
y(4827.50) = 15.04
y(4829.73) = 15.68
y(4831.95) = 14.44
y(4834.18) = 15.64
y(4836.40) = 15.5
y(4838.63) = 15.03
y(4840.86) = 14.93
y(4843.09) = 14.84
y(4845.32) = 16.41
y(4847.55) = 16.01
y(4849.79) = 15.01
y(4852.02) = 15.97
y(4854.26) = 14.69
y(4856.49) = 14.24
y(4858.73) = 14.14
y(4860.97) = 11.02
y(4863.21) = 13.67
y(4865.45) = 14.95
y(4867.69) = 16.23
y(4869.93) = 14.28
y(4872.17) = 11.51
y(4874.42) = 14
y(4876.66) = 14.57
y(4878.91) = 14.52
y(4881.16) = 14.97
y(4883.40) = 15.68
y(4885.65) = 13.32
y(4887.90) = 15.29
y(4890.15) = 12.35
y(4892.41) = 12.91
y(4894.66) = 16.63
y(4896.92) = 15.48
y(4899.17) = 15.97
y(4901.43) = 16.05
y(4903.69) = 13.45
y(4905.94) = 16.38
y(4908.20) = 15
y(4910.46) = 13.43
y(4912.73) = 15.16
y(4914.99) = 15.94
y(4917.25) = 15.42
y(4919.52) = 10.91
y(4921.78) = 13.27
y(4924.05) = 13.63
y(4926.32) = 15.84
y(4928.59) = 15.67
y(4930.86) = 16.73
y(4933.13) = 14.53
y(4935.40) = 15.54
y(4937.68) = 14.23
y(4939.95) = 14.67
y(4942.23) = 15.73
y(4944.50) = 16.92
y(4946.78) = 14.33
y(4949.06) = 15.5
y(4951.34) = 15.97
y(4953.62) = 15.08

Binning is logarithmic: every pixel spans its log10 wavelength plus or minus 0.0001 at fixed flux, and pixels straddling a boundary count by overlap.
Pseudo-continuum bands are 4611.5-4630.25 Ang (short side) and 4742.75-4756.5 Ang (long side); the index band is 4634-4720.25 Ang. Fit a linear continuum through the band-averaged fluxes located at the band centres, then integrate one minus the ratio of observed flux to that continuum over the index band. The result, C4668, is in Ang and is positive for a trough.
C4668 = 4.66 Ang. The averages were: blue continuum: 15.8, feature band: 14.7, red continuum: 15.3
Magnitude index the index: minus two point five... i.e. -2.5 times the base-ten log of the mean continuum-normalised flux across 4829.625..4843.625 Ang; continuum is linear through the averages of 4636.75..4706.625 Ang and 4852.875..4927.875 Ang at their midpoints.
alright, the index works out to -0.05 mag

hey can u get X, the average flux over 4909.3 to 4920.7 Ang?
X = 14.2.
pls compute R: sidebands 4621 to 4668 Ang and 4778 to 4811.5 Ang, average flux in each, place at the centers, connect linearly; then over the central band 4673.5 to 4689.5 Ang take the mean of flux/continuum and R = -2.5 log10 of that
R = 0.019 mag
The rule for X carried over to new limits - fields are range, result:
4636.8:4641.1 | 15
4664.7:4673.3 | 14.5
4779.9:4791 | 15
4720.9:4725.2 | 15.5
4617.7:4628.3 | 15.7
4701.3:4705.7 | 13.4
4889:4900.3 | 14.7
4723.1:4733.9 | 15.1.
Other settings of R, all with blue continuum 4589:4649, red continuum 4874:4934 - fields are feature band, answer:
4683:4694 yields 0.02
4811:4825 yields -0.07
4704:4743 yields 0.02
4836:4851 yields -0.04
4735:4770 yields 0.01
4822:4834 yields -0.01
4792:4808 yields -0.05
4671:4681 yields 0.02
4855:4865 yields 0.11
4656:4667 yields 0.01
